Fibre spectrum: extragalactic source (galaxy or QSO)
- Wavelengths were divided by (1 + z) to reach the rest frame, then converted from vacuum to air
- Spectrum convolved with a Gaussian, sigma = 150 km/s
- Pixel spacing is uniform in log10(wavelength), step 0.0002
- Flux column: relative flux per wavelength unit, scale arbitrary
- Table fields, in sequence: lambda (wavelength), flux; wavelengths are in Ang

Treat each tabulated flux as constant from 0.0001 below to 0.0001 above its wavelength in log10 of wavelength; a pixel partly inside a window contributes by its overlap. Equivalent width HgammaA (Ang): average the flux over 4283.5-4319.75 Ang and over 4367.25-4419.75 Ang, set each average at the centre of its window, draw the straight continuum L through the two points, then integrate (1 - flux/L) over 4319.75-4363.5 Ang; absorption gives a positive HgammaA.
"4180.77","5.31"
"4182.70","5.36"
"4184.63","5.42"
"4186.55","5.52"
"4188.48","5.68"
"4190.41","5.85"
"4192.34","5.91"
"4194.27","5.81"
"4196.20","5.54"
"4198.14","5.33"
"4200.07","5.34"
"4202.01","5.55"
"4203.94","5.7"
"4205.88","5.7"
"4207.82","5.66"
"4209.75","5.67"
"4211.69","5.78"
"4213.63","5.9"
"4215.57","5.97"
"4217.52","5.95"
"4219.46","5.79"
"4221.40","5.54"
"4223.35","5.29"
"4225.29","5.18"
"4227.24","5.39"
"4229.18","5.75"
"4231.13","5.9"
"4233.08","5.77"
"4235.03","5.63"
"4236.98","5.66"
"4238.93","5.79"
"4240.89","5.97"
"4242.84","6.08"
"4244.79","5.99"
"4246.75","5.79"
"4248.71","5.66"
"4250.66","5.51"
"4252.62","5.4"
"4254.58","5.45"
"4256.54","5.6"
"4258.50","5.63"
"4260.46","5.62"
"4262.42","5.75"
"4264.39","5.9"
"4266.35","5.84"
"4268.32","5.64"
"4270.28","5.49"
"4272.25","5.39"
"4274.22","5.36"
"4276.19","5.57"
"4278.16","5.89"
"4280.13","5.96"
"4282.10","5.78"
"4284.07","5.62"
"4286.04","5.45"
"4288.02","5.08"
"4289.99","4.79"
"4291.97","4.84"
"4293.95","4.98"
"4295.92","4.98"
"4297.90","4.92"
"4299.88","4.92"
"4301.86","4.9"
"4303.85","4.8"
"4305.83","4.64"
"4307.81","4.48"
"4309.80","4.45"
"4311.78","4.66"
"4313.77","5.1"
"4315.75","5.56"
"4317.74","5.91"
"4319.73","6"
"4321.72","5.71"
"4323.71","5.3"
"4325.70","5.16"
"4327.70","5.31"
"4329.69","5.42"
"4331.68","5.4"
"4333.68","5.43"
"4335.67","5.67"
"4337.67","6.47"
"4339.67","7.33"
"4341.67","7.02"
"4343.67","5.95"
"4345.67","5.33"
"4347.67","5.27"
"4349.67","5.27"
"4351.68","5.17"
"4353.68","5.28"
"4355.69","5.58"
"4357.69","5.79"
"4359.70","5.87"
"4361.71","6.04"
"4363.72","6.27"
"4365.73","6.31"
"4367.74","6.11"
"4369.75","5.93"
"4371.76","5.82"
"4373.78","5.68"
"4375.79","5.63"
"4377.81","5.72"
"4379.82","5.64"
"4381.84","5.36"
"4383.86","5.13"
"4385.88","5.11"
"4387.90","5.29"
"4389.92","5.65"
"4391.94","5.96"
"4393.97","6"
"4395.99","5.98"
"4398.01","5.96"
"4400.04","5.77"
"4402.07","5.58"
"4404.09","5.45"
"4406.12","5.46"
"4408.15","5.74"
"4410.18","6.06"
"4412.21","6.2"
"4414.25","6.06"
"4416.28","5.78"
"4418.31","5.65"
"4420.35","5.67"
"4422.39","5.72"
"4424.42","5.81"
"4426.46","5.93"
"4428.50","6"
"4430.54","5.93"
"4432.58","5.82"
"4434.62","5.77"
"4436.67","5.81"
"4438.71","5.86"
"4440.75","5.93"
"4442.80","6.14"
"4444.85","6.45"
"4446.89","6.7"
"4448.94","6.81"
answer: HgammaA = -3.2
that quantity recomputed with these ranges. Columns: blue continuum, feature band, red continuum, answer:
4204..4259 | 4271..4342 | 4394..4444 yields 4.6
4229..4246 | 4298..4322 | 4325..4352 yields 2.9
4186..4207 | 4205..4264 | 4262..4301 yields -1.8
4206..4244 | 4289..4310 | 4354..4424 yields 3.4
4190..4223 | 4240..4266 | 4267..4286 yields -0.3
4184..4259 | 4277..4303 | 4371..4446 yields 2.1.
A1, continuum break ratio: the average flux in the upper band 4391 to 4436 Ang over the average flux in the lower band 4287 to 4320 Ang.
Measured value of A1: 1.2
